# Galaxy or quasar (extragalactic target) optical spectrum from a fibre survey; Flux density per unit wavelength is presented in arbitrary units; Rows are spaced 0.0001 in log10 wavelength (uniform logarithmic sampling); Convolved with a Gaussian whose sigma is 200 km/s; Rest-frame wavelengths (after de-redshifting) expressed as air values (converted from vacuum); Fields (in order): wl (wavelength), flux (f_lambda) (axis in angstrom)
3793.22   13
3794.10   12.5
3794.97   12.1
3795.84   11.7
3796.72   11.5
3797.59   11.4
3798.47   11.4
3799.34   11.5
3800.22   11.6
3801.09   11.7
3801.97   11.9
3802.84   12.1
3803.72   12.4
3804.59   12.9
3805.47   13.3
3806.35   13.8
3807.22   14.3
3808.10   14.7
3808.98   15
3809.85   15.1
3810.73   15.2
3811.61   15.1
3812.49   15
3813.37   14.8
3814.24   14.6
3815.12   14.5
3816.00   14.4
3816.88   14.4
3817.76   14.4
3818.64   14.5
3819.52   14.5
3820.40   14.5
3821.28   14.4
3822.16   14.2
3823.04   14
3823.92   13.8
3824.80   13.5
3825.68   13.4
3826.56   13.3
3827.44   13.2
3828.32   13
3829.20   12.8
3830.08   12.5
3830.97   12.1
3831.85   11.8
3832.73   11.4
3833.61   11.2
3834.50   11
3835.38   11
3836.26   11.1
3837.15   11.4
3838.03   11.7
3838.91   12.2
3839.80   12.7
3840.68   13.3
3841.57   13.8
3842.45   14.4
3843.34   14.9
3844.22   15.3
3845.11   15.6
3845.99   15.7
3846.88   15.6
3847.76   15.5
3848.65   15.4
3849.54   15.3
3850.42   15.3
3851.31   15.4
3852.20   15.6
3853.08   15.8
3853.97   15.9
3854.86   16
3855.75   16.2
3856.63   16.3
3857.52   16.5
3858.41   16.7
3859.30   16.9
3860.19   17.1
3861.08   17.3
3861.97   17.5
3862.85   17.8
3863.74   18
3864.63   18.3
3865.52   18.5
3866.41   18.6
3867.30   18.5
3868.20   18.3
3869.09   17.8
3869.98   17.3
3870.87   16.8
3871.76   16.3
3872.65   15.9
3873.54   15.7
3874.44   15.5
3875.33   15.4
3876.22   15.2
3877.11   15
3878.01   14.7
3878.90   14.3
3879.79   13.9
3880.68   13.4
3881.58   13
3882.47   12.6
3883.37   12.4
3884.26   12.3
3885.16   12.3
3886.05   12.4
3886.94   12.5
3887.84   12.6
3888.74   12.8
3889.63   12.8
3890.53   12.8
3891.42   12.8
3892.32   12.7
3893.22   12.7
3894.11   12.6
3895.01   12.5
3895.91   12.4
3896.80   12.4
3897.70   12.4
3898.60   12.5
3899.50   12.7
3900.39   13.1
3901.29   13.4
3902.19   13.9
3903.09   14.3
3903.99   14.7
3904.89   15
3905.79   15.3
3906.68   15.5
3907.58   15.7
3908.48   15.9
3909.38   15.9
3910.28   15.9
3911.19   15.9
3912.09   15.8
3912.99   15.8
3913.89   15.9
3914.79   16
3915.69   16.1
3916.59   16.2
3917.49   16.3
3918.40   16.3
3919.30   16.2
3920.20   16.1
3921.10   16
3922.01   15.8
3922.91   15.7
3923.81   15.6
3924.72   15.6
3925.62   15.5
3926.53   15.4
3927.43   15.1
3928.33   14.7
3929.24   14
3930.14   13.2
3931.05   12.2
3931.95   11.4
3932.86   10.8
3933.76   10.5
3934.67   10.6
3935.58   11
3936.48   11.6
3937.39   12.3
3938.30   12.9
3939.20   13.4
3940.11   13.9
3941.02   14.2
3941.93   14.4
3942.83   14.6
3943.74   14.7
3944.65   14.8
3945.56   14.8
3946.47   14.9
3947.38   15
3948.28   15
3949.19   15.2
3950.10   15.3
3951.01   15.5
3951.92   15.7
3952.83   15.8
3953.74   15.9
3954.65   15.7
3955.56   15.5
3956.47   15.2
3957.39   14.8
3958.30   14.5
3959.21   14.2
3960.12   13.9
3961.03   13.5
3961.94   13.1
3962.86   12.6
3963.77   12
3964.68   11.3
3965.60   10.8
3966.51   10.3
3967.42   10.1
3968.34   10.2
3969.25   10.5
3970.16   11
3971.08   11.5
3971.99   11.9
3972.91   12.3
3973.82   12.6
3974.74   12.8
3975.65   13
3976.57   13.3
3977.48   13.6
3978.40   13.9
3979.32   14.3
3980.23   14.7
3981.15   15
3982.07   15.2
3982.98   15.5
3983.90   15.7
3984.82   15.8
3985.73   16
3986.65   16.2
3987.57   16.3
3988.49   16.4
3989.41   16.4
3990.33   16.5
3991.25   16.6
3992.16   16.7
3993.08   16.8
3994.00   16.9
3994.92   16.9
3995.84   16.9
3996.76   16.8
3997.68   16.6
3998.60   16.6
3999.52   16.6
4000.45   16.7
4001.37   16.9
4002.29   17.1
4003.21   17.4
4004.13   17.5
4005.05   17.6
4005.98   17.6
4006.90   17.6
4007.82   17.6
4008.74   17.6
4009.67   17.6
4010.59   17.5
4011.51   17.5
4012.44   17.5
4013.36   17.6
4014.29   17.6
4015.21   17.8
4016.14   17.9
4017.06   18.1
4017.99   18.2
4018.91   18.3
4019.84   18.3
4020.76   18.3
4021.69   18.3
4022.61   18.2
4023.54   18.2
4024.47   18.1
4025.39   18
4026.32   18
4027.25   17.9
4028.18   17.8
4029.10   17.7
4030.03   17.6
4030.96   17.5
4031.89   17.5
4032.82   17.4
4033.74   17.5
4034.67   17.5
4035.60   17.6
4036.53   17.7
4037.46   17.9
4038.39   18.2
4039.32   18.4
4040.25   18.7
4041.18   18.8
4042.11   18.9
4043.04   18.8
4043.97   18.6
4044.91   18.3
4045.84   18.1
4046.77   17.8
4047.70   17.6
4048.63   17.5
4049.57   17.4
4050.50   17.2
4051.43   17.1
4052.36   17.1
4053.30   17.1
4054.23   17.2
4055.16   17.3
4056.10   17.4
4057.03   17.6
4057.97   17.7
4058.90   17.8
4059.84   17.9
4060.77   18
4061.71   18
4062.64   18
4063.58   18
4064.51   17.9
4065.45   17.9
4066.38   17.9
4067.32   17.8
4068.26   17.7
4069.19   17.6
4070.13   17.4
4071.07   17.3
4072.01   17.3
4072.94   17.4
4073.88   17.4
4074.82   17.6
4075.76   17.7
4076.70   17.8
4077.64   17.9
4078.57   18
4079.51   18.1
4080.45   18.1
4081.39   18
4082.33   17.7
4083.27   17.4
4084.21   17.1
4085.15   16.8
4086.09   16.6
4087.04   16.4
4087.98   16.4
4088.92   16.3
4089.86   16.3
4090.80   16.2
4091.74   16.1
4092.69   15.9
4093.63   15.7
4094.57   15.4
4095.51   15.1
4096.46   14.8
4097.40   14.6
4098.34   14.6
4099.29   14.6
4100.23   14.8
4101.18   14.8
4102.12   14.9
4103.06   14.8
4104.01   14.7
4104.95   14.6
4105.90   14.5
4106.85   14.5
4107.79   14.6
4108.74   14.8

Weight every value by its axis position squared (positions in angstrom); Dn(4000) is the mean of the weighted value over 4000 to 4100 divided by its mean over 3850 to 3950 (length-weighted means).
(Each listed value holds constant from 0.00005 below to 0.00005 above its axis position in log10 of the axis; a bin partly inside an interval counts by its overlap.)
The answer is 1.28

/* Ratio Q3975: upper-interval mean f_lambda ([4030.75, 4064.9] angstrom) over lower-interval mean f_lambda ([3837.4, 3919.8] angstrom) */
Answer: 1.19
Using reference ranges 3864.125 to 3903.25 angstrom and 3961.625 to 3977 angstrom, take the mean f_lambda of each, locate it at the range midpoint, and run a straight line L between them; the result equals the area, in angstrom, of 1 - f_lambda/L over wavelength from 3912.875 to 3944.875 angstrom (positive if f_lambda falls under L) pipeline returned -3.32 angstrom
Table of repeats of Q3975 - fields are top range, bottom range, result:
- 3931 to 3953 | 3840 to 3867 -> 0.84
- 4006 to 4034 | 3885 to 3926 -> 1.23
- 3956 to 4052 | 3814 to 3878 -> 1.09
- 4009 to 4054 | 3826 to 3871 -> 1.19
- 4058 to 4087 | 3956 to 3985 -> 1.35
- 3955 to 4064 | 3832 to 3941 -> 1.12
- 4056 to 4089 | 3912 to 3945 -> 1.23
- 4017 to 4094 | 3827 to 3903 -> 1.23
